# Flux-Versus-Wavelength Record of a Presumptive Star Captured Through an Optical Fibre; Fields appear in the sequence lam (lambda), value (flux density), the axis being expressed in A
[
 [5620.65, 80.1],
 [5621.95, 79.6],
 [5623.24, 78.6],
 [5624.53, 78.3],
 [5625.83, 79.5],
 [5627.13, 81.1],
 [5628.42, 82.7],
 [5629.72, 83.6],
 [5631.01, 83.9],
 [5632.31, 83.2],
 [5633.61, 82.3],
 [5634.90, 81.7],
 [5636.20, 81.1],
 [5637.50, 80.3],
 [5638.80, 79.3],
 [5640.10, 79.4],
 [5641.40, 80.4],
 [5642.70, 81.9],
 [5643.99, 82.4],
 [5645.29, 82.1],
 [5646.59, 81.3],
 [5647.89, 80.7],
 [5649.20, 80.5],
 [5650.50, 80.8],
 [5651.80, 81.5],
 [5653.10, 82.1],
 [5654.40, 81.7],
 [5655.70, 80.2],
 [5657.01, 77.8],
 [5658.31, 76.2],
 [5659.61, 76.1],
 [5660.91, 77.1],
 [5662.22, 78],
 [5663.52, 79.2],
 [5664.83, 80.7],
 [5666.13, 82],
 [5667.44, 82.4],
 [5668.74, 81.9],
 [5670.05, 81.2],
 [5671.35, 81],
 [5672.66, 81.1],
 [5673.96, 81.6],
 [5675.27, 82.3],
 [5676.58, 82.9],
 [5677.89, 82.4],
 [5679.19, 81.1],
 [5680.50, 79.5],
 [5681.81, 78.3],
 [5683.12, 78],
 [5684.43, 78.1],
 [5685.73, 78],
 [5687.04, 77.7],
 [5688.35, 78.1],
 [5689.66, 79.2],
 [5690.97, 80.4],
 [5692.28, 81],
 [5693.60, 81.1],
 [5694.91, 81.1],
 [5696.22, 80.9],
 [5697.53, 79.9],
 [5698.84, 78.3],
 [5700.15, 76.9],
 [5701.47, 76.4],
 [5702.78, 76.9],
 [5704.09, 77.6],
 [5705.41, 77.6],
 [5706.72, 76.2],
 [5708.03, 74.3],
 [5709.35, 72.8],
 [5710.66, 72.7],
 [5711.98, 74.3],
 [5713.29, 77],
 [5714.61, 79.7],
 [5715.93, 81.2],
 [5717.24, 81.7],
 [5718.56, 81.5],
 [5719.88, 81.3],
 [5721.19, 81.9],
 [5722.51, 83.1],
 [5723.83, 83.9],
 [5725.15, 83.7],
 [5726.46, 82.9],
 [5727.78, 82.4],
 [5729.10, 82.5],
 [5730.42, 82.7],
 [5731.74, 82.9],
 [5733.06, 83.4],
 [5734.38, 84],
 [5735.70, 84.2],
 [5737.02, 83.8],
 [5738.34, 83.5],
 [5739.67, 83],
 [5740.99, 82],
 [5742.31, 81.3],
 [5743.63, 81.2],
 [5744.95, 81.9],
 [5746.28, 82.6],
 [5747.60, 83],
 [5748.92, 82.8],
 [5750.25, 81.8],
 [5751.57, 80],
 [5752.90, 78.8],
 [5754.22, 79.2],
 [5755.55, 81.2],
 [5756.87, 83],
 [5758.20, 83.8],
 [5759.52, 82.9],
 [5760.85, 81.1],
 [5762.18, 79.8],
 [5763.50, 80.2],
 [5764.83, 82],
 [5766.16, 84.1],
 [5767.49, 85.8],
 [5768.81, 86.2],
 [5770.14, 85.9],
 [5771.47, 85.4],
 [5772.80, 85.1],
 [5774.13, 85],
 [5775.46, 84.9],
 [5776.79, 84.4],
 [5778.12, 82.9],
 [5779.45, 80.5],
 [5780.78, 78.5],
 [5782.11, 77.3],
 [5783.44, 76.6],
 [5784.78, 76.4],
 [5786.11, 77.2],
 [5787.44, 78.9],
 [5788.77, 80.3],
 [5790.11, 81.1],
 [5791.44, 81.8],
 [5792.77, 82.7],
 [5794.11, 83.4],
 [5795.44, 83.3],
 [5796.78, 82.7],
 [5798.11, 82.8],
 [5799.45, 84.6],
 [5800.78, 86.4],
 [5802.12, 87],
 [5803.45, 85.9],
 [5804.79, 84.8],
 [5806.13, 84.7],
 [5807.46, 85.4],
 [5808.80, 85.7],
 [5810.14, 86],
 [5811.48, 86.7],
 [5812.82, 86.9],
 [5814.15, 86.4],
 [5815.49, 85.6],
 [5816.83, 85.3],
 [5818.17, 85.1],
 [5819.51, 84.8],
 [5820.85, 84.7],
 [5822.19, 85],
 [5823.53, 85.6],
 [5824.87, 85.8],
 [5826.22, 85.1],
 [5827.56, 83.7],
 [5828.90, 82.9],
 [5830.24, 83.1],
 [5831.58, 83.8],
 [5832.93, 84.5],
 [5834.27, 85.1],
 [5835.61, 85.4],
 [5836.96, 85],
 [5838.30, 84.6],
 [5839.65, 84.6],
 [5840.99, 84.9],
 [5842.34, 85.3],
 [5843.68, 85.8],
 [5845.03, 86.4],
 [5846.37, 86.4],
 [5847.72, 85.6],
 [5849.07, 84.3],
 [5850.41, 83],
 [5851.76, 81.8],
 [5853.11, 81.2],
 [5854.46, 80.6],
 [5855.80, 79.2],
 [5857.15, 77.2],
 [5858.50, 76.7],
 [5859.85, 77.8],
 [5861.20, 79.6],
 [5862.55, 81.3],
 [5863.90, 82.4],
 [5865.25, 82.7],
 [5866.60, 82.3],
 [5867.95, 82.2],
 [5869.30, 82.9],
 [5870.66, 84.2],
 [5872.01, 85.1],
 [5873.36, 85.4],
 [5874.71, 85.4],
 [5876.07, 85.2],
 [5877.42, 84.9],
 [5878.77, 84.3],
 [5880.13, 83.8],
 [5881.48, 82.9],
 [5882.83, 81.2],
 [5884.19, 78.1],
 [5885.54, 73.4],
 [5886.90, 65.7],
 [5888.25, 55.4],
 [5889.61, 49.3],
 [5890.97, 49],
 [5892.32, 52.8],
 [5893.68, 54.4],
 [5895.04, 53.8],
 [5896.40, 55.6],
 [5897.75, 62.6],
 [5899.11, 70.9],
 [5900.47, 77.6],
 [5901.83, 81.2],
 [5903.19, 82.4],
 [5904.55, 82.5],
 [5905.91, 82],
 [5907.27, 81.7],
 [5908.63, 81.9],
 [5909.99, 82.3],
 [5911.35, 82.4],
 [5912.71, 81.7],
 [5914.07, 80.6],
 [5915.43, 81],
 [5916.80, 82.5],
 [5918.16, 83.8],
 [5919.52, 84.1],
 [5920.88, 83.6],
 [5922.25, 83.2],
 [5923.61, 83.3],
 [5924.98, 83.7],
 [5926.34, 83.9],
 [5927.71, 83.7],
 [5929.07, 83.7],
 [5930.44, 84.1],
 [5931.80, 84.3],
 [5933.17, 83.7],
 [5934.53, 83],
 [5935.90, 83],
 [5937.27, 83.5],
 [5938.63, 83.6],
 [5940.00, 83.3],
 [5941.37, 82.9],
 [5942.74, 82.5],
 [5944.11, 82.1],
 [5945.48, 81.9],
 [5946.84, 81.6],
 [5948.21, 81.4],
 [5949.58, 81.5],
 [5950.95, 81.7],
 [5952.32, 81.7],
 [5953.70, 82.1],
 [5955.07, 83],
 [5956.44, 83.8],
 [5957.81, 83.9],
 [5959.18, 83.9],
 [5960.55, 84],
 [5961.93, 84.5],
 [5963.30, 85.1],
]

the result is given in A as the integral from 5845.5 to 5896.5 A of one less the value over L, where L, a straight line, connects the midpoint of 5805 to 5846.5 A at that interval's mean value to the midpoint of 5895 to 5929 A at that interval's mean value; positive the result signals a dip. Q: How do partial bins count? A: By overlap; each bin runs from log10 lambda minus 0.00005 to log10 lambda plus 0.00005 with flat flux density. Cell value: 3.57 A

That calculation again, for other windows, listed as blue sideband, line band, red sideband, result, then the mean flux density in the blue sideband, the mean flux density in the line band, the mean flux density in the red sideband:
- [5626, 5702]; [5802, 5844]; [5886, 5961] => -3.3 A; 80.4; 85.1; 78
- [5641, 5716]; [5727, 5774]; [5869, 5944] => -2.2 A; 79.4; 82.7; 78.1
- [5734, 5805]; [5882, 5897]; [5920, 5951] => 3.9 A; 82.4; 61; 83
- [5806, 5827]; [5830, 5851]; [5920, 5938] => 0.1 A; 85.6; 84.9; 83.6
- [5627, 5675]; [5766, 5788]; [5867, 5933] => -0.8 A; 80.8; 82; 77.4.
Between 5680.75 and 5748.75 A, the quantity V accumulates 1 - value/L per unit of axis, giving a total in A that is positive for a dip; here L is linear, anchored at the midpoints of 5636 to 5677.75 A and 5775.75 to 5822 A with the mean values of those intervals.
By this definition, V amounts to 1.2 A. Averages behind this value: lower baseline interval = 80.5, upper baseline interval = 83.2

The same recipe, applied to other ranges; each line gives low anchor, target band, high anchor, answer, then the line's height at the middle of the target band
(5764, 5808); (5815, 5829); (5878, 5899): -1.48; 76.8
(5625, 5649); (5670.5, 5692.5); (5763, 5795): 0.42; 81.6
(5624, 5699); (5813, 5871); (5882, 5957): -3.70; 78.5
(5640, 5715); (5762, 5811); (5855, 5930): -2.81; 78.4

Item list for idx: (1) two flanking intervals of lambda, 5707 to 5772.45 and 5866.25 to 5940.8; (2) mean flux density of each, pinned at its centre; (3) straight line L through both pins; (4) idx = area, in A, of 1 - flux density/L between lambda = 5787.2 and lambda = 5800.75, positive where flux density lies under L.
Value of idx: -0.3 A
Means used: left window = 81.6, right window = 78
